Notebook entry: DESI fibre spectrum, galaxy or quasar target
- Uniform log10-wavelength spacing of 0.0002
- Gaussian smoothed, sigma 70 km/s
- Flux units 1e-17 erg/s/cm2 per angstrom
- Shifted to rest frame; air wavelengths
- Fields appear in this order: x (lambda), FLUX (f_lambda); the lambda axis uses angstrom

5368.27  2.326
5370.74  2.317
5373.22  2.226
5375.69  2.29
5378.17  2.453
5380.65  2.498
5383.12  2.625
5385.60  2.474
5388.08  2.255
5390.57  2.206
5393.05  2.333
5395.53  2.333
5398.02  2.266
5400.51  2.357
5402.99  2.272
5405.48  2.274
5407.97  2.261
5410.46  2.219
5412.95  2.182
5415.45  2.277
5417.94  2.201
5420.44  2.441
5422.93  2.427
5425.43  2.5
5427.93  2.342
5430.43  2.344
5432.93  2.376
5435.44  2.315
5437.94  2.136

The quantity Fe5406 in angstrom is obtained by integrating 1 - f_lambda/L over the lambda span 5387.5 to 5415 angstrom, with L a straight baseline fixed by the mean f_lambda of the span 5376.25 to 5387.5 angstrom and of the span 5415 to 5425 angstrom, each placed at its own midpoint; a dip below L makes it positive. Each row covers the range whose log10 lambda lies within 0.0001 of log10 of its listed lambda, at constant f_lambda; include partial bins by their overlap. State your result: 1.7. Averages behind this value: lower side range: 2.48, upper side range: 2.36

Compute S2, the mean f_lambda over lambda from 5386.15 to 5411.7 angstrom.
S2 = 2.28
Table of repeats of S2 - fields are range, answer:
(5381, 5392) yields 2.4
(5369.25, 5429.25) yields 2.33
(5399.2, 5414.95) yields 2.26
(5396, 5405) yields 2.3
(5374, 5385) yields 2.46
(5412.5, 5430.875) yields 2.35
